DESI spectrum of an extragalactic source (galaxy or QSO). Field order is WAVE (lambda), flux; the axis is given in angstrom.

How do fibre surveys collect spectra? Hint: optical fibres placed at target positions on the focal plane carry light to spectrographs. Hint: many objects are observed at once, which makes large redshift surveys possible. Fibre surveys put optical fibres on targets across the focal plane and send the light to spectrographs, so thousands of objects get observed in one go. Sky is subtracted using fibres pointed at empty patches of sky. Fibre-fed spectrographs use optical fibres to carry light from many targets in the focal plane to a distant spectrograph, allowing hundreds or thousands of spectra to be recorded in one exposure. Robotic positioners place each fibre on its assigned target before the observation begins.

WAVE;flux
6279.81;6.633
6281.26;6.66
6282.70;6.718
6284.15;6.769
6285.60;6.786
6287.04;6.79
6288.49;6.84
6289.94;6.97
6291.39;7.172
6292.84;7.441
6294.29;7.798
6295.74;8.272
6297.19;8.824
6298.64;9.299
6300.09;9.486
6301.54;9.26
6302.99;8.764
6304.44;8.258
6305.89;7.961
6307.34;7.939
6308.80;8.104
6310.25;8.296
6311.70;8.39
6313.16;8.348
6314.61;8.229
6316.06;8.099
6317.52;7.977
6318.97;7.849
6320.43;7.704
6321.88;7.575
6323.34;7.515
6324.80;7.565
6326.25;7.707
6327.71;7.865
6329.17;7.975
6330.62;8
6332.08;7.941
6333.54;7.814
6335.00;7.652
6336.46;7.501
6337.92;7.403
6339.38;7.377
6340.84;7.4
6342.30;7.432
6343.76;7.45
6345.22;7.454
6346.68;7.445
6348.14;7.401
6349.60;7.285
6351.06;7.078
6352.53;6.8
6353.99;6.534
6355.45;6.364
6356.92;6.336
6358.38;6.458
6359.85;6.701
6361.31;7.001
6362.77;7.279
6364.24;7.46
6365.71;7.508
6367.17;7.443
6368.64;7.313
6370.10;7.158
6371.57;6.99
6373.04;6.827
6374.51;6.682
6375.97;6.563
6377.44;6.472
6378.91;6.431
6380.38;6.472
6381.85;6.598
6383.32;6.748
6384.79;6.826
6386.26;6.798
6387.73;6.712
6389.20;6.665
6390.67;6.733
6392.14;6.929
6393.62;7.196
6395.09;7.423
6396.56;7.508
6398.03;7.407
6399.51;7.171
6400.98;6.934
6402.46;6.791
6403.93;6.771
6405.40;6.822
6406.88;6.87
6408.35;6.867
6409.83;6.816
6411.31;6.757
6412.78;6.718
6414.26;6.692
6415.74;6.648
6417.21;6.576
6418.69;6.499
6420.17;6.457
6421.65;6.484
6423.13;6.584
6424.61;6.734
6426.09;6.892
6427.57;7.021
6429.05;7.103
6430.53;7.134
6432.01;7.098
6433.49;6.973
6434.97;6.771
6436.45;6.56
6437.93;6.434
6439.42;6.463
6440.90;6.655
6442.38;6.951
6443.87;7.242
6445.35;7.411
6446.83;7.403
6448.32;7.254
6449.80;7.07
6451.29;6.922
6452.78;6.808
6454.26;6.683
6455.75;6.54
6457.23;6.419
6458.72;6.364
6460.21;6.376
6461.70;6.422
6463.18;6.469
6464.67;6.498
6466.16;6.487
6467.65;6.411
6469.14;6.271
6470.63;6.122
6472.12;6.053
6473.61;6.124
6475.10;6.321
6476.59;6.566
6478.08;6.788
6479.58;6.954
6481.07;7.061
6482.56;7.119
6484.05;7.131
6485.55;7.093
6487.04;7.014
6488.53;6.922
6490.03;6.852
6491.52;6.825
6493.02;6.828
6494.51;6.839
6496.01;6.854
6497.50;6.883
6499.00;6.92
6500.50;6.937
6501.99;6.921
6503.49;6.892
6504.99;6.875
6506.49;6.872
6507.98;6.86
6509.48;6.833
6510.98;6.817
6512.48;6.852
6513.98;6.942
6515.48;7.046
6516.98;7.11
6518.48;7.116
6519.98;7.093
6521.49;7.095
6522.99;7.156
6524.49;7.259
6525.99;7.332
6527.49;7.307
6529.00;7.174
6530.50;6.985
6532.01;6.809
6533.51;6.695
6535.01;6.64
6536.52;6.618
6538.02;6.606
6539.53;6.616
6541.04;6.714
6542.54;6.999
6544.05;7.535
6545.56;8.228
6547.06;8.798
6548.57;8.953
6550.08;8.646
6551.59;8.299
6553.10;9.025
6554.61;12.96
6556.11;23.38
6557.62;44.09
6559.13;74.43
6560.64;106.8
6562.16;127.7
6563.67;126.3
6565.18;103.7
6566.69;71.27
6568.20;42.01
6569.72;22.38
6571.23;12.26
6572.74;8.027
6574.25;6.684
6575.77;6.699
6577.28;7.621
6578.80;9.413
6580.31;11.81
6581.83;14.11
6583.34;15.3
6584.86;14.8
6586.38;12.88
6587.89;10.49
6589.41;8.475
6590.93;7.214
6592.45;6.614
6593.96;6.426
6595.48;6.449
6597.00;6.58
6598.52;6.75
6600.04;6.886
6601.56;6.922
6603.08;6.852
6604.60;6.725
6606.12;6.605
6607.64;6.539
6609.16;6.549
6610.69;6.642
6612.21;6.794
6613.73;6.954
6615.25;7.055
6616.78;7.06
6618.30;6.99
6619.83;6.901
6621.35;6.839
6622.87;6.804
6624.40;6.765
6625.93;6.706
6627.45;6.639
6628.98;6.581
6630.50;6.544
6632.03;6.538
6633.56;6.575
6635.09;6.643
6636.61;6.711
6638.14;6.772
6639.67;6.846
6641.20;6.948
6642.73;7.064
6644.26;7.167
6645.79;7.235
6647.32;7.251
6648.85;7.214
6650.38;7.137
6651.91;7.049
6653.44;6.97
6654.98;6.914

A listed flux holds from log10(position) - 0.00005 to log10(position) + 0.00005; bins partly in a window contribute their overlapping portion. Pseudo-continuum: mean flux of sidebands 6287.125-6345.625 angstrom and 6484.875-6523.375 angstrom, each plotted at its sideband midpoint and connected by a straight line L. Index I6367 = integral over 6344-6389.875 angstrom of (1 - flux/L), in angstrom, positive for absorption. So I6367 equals 4.48 angstrom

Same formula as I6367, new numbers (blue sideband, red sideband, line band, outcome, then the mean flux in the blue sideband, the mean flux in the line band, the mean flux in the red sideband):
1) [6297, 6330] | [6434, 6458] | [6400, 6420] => 1.3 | 8.21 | 6.75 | 6.85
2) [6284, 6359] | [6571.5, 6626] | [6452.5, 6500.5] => 7.5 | 7.68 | 6.66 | 8.08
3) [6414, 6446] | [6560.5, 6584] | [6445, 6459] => 6.0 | 6.79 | 6.89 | 41.7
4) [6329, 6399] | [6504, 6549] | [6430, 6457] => 0.8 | 7.1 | 6.9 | 7.12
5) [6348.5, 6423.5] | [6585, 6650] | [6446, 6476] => 1.7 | 6.85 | 6.55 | 7.15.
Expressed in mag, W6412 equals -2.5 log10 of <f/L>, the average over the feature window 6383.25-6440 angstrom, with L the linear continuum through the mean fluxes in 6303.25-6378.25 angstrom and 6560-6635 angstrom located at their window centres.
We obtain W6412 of 0.47 mag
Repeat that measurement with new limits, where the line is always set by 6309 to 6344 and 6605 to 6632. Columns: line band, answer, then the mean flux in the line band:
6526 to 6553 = -0.06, 7.43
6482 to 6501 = 0.04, 6.94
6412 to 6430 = 0.12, 6.71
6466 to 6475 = 0.17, 6.23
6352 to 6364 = 0.15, 6.72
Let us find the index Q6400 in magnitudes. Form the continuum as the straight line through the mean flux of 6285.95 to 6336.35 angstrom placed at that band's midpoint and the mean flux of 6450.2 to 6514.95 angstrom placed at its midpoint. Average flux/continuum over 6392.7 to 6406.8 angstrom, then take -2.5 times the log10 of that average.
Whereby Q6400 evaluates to 0.03 mag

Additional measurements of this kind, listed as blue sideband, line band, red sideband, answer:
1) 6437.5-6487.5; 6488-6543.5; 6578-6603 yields 0.129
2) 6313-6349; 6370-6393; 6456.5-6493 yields 0.093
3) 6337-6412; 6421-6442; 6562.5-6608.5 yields 0.484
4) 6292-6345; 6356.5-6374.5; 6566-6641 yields 0.185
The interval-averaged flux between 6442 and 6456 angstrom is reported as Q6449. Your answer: 7.04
